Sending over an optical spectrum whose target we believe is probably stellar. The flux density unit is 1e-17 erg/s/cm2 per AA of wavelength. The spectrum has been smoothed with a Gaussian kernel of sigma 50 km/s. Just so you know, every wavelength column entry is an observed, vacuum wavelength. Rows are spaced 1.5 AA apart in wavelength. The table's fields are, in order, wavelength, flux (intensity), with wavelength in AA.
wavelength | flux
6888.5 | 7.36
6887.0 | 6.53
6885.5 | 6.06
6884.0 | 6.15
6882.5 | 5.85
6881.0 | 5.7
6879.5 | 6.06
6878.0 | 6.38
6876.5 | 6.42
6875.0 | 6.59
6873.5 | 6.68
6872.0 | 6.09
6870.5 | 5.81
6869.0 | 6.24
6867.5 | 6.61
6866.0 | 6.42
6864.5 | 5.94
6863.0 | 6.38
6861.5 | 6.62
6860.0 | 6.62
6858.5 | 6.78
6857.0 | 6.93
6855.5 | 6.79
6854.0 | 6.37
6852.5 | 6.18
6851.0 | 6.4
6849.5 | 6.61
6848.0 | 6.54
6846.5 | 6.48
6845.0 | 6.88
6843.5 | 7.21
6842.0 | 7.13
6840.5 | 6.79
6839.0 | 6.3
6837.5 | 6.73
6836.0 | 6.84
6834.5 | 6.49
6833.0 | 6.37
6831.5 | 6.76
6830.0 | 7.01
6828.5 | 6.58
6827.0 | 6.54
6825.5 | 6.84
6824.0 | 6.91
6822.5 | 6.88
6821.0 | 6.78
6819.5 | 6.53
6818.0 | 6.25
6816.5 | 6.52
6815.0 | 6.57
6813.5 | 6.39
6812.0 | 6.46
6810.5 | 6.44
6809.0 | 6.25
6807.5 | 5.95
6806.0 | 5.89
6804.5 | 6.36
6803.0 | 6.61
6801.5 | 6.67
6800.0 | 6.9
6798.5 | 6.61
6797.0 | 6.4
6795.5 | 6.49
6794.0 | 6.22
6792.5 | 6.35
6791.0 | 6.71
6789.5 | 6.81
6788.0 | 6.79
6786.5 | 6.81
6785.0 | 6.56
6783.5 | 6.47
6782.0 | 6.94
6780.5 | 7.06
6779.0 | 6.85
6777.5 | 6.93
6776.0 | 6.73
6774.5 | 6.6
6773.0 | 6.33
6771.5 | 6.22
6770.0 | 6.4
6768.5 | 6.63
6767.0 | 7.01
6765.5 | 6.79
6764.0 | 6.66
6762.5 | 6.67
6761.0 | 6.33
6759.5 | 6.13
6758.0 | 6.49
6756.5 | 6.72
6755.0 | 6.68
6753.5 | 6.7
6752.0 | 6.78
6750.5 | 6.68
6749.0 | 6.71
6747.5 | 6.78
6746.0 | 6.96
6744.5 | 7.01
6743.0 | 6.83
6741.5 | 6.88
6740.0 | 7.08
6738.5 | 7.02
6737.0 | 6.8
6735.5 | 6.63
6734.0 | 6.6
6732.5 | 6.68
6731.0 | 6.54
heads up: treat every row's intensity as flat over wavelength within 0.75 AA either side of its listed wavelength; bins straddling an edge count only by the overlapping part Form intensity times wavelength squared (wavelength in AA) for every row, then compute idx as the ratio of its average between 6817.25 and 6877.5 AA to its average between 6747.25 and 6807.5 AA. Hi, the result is 1.0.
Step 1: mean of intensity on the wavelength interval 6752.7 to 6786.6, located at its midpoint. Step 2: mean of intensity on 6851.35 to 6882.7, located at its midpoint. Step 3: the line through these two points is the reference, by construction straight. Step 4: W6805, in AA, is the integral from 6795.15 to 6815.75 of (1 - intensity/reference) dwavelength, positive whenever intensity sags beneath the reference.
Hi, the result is 0.3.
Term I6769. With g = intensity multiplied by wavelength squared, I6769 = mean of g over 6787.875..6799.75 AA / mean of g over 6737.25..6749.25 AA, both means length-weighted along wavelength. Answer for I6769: 1.0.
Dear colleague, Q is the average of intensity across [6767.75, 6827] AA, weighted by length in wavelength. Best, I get 6.57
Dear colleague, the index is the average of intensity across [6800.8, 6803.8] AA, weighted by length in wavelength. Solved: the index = 6.63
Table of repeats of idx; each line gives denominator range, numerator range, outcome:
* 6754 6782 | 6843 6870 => 1.01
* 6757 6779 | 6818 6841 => 1.03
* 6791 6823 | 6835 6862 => 1.05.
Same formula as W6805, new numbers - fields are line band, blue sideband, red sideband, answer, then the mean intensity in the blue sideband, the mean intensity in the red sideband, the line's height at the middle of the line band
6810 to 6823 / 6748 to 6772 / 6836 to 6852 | 0.28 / 6.61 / 6.71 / 6.67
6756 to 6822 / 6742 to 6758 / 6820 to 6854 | 1.77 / 6.77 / 6.68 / 6.73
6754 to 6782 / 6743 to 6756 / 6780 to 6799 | 0.33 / 6.79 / 6.63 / 6.71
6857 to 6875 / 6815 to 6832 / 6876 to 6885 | -0.51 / 6.68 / 6.08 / 6.24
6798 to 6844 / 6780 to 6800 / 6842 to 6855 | 0.22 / 6.64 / 6.62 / 6.63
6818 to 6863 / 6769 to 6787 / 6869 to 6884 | -2.28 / 6.66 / 6.18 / 6.35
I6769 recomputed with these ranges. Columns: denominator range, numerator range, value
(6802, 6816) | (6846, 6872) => 1.03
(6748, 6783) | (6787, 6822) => 0.99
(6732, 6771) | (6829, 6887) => 1.00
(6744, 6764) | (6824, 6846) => 1.04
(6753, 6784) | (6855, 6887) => 0.98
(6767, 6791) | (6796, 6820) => 0.97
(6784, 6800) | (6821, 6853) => 1.03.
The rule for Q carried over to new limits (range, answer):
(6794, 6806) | 6.51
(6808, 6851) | 6.64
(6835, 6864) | 6.65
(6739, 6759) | 6.79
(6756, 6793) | 6.64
